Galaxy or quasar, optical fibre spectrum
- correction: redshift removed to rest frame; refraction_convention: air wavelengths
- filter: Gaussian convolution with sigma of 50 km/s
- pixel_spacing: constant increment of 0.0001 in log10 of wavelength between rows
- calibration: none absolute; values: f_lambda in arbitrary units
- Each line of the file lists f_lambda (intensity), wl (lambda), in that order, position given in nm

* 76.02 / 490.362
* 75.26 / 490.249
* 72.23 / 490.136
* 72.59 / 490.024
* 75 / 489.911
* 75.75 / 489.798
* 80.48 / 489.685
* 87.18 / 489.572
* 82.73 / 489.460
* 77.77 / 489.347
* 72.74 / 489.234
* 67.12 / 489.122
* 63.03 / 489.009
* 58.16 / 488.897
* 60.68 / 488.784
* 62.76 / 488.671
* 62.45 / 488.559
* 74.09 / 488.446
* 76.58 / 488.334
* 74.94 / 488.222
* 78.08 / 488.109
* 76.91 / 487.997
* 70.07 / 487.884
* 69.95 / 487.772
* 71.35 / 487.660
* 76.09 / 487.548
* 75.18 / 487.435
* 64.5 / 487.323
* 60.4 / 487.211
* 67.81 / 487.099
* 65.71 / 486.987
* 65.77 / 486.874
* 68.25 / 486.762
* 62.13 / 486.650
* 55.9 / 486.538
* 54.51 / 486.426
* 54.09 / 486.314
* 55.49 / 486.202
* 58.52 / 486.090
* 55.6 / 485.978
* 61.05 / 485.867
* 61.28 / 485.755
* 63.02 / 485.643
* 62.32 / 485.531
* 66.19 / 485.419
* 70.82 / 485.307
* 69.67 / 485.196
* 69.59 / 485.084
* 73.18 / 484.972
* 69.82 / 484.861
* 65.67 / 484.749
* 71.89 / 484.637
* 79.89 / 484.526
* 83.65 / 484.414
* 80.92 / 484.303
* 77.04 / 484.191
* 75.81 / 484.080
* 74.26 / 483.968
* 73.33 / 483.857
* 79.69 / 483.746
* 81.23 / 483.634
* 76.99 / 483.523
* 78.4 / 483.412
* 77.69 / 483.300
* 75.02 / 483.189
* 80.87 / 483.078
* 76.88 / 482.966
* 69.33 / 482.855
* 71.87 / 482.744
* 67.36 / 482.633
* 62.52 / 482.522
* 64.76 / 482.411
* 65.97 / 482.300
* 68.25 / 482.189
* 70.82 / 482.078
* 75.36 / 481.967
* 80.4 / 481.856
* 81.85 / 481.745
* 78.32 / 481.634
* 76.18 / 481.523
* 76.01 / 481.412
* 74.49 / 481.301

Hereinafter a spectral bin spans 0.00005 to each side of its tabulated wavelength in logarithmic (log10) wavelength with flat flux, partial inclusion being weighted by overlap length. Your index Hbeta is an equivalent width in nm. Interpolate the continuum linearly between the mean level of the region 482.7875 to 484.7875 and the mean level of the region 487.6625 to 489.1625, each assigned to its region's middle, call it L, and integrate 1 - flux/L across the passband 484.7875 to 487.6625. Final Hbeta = 0.32 nm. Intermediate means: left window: 76.7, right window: 68.9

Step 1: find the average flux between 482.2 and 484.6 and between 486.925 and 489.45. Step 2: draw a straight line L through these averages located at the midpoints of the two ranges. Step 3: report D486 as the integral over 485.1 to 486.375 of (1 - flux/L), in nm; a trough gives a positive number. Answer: 0.18 nm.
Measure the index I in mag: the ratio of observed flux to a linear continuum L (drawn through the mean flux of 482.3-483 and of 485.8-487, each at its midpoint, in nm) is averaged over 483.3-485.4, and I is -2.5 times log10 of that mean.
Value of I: -0.17 mag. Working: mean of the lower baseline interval 68.4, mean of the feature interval 75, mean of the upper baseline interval 59.5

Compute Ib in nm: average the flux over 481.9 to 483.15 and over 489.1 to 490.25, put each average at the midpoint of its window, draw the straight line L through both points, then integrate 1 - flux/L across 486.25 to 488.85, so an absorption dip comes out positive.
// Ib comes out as 0.264 nm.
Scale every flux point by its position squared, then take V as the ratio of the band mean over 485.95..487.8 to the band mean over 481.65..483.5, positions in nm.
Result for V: 0.9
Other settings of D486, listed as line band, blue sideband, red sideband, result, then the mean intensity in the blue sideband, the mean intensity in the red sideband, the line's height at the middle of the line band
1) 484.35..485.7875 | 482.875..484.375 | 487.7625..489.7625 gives 0.113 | 77.4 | 72.1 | 75.9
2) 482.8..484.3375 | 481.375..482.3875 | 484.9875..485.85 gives -0.141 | 74.4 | 66.2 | 70.5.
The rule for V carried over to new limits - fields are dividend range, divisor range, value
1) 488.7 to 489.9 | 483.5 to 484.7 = 0.95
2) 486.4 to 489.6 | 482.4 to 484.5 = 0.93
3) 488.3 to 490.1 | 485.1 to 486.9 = 1.18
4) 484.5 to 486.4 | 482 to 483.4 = 0.92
